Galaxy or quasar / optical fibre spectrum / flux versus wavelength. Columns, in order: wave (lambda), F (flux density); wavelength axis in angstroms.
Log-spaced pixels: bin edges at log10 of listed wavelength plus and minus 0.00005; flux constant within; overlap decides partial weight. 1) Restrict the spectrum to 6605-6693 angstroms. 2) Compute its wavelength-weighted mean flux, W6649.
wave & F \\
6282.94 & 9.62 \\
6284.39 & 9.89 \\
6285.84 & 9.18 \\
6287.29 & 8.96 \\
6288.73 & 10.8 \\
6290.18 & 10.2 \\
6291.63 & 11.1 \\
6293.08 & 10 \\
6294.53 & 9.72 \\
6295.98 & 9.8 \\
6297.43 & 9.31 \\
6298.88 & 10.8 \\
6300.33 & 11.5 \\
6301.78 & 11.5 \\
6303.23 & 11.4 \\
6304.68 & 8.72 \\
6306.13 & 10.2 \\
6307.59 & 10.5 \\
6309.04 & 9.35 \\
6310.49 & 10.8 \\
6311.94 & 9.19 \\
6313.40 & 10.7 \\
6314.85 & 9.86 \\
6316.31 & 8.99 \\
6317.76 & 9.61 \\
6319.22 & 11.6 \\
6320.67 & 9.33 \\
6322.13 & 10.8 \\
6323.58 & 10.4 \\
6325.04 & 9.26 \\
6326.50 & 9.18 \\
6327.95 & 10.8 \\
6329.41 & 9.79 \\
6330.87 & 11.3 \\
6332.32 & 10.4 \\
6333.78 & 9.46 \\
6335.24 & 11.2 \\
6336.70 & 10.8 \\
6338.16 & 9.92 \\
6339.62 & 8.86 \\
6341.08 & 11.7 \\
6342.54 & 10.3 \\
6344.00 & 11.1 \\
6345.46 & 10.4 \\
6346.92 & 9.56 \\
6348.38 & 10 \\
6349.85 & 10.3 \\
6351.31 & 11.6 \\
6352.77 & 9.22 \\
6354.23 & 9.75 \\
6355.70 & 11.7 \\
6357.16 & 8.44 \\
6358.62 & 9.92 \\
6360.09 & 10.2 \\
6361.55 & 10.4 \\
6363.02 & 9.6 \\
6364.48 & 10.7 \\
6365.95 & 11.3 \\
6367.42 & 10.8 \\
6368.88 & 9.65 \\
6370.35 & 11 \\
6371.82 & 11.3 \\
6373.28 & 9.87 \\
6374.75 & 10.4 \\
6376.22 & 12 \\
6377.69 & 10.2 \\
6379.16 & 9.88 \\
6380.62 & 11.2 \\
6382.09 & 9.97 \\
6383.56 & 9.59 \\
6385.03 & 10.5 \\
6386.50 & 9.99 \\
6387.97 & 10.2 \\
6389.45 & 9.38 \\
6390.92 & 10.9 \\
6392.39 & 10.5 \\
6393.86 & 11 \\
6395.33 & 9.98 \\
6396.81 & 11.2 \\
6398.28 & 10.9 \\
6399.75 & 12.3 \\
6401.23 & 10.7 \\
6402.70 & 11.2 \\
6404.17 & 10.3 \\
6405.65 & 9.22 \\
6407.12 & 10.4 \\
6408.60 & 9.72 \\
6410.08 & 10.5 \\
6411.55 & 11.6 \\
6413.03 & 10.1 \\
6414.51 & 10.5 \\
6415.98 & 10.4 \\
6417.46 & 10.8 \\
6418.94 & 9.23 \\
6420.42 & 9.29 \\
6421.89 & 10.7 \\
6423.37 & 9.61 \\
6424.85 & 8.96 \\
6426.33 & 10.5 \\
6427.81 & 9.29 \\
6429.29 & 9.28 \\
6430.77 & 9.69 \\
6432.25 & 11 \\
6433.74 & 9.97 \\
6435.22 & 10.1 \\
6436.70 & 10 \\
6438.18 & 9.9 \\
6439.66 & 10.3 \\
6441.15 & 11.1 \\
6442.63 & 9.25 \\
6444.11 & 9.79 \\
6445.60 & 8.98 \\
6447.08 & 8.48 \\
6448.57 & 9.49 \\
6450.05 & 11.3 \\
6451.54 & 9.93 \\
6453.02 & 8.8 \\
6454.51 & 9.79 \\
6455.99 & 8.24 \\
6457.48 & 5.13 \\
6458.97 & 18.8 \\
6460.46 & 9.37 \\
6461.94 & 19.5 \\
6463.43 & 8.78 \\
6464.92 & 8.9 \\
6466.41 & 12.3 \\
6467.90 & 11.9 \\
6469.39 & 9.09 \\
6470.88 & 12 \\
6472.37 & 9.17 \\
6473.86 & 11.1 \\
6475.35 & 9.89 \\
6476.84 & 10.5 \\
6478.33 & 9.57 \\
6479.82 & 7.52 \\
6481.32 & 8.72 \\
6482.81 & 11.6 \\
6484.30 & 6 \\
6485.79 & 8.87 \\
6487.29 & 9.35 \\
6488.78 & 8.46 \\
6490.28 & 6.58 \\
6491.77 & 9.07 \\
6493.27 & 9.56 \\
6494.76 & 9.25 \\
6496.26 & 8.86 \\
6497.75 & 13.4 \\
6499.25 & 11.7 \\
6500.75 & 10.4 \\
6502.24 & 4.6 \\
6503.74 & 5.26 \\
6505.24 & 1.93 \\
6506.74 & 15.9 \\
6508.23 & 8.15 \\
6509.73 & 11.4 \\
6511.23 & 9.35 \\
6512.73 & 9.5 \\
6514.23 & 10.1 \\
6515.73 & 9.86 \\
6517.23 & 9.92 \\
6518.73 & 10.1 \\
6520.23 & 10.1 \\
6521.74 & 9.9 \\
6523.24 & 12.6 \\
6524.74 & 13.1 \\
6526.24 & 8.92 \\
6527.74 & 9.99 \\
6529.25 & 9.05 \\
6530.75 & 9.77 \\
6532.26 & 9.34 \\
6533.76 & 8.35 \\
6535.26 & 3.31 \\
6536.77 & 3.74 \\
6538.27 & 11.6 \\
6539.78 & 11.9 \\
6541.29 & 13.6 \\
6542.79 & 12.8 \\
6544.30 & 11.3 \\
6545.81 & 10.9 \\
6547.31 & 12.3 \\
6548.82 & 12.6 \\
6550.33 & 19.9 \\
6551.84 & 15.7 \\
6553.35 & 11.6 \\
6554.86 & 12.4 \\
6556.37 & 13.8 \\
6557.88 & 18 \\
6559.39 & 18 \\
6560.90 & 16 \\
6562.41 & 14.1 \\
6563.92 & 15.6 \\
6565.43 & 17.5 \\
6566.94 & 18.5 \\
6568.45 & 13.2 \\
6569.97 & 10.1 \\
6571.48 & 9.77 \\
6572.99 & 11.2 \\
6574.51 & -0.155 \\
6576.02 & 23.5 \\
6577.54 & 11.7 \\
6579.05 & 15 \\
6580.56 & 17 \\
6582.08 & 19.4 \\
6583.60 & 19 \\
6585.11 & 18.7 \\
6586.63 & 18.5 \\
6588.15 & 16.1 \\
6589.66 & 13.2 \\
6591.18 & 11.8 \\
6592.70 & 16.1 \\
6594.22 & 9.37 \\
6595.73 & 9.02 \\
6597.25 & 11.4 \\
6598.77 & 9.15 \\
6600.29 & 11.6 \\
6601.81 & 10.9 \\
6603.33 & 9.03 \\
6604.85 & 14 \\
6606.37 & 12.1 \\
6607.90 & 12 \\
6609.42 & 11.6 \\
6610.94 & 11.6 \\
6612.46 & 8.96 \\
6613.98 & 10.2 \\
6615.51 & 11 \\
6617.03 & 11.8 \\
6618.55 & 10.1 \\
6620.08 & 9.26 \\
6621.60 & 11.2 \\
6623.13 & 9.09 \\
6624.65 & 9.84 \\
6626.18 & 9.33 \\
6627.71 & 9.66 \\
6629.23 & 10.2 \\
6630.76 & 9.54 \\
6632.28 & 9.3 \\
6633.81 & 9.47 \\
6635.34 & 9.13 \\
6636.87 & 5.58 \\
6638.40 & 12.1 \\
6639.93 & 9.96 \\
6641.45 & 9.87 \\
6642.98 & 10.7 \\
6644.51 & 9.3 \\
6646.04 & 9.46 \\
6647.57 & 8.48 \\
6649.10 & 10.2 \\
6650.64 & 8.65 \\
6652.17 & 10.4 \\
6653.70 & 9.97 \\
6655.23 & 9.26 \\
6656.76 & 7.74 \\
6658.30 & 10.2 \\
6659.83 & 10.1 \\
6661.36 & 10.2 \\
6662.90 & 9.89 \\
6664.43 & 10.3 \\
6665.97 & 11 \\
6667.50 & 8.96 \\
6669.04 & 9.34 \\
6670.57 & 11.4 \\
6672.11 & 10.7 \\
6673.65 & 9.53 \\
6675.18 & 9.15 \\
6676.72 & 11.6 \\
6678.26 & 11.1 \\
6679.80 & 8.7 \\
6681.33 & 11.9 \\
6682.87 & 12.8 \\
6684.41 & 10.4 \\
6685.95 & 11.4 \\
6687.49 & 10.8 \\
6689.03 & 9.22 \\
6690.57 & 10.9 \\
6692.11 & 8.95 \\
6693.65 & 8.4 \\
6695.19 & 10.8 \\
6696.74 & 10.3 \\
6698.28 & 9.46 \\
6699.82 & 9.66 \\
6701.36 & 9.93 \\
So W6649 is 10.1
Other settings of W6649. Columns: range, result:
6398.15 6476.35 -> 10.3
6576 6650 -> 11.6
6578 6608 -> 13.7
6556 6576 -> 13.9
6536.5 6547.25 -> 11.3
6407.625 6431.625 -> 10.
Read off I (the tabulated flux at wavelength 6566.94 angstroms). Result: 18.5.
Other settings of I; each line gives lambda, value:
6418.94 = 9.23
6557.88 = 18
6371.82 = 11.3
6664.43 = 10.3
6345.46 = 10.4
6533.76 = 8.35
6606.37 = 12.1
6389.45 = 9.38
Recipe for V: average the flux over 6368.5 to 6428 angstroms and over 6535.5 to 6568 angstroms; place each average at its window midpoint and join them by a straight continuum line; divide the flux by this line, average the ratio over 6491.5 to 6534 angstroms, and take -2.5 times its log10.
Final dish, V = 0.31 mag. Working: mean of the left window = 10.4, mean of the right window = 13.7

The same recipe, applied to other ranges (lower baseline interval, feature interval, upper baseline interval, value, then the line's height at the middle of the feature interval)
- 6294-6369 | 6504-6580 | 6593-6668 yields -0.16 mag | 10.1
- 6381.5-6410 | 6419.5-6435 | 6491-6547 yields 0.04 mag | 10.2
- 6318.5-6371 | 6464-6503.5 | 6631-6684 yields 0.07 mag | 10.1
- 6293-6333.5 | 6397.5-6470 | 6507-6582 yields 0.08 mag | 11.2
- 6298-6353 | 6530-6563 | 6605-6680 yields -0.22 mag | 10.1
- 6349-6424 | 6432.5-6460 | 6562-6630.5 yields 0.10 mag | 11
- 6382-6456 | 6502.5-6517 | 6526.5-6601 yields 0.31 mag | 11.9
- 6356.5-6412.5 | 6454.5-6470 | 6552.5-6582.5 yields 0.09 mag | 12.1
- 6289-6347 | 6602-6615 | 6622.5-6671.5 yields -0.15 mag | 9.72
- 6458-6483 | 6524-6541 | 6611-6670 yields 0.16 mag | 10.6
